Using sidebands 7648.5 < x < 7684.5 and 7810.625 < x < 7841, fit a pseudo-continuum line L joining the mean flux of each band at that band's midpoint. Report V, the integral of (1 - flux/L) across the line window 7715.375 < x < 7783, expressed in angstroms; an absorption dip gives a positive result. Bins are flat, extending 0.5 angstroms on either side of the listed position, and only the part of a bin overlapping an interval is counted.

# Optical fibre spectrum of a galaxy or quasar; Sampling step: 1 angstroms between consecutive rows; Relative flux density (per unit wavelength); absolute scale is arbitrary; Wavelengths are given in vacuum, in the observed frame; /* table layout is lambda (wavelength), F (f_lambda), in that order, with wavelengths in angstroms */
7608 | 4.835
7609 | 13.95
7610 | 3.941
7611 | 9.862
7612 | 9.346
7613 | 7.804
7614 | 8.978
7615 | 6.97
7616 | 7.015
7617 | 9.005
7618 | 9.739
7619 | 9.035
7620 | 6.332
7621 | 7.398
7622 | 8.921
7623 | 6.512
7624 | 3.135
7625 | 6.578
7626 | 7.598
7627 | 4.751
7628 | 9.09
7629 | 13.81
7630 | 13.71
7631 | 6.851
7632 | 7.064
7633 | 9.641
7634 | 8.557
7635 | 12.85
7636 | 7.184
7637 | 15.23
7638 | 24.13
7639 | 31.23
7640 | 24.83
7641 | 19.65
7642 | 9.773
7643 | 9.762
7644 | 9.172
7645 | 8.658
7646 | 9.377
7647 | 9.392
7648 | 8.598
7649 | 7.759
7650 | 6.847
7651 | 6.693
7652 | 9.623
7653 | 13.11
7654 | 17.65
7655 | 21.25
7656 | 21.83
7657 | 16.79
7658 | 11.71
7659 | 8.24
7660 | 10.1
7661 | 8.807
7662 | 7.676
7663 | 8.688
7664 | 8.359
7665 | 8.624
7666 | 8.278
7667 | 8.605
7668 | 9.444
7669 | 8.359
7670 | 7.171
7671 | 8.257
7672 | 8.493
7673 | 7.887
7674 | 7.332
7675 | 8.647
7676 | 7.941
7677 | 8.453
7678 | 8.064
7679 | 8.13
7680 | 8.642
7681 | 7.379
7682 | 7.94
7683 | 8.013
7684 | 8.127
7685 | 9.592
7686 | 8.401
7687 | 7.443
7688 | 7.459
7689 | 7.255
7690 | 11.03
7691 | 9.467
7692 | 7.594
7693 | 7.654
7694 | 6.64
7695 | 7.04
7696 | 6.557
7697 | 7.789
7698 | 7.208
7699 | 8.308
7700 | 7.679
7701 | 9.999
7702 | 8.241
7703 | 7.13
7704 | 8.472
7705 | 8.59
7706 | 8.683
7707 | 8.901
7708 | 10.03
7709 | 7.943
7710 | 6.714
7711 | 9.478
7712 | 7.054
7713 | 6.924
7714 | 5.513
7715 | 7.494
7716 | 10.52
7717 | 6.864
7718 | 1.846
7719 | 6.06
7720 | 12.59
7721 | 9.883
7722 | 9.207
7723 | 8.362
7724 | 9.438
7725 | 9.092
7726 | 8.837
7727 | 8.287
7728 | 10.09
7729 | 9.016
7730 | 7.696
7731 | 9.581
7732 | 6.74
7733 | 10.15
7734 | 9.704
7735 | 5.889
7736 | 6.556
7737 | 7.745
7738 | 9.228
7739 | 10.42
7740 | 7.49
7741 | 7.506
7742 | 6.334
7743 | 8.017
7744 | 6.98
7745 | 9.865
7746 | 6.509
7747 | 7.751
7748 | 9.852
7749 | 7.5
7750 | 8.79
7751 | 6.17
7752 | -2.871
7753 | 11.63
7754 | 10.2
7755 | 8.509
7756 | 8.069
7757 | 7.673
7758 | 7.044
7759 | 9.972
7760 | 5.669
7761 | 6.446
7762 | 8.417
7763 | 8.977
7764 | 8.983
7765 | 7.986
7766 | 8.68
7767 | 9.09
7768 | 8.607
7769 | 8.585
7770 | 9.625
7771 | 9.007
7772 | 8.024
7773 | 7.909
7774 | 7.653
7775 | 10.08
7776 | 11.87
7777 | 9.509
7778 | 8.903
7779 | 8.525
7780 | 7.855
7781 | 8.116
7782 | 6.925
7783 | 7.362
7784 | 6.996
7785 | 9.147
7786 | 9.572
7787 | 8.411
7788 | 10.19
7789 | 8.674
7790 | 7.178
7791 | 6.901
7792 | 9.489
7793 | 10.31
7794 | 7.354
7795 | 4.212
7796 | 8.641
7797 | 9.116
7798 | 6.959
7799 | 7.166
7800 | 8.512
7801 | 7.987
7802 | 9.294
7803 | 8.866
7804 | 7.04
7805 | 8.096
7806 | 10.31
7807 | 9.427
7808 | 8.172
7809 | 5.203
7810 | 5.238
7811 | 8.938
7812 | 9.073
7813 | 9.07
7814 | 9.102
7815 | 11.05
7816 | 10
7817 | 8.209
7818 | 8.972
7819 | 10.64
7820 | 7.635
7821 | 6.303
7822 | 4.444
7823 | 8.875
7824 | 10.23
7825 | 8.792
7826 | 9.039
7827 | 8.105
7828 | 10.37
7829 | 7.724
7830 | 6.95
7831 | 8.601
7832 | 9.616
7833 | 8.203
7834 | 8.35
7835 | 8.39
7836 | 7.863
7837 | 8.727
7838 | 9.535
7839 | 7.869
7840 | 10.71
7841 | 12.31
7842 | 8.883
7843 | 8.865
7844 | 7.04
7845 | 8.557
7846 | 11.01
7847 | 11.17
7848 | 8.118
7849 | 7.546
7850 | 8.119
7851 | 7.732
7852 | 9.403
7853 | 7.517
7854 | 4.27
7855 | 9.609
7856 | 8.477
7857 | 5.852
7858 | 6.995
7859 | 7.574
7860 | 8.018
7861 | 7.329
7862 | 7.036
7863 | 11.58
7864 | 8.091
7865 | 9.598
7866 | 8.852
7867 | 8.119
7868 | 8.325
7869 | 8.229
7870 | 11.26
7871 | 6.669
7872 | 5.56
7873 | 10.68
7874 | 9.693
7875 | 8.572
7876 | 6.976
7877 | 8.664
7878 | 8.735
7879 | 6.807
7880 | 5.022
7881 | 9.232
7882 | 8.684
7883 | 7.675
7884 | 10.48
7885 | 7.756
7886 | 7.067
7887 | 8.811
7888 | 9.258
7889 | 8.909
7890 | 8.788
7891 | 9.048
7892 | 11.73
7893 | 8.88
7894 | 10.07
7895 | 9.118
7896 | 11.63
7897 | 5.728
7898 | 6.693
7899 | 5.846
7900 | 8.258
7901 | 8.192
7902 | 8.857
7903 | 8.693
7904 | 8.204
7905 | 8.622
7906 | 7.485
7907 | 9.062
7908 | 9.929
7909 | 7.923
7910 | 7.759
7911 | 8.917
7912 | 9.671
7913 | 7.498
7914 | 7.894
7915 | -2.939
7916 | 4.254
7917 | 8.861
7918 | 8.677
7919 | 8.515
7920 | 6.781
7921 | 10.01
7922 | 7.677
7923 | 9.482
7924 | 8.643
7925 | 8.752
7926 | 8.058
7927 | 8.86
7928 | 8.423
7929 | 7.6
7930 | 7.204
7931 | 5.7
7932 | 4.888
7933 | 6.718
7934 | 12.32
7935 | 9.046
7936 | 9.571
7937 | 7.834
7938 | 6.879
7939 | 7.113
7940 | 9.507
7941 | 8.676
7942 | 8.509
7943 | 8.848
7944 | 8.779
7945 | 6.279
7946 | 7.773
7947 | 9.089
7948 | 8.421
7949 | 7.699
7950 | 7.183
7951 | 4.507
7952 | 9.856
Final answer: 7.2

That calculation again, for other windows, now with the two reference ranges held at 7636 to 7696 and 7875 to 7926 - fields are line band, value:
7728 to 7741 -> 1.8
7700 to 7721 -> 4.2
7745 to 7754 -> 2.2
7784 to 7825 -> 3.3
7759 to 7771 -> 1.4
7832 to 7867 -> 0.5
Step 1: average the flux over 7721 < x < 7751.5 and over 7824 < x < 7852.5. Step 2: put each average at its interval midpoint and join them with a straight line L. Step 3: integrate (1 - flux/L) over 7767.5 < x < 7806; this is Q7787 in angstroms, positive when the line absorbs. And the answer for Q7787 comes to 0.79 angstroms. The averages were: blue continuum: 8.32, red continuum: 8.87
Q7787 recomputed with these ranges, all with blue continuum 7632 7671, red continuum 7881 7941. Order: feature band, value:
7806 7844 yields 3.0 angstroms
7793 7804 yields 2.1 angstroms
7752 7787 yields 6.0 angstroms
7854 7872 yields 1.4 angstroms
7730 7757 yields 6.9 angstroms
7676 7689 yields 3.8 angstroms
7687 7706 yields 5.4 angstroms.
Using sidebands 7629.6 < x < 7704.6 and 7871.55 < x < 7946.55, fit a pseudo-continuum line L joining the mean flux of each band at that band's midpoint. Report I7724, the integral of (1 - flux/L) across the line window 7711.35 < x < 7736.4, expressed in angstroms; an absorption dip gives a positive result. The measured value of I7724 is 3.8 angstroms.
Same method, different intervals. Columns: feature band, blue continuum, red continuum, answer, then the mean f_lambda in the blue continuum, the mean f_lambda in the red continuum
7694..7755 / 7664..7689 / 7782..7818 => 1.61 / 8.18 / 8.31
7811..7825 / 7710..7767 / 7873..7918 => -1.16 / 8.01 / 8.15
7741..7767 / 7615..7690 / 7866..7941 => 4.29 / 10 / 8.17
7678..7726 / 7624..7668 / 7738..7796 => 8.80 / 11.5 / 8.17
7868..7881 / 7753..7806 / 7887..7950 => 0.16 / 8.4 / 8.15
